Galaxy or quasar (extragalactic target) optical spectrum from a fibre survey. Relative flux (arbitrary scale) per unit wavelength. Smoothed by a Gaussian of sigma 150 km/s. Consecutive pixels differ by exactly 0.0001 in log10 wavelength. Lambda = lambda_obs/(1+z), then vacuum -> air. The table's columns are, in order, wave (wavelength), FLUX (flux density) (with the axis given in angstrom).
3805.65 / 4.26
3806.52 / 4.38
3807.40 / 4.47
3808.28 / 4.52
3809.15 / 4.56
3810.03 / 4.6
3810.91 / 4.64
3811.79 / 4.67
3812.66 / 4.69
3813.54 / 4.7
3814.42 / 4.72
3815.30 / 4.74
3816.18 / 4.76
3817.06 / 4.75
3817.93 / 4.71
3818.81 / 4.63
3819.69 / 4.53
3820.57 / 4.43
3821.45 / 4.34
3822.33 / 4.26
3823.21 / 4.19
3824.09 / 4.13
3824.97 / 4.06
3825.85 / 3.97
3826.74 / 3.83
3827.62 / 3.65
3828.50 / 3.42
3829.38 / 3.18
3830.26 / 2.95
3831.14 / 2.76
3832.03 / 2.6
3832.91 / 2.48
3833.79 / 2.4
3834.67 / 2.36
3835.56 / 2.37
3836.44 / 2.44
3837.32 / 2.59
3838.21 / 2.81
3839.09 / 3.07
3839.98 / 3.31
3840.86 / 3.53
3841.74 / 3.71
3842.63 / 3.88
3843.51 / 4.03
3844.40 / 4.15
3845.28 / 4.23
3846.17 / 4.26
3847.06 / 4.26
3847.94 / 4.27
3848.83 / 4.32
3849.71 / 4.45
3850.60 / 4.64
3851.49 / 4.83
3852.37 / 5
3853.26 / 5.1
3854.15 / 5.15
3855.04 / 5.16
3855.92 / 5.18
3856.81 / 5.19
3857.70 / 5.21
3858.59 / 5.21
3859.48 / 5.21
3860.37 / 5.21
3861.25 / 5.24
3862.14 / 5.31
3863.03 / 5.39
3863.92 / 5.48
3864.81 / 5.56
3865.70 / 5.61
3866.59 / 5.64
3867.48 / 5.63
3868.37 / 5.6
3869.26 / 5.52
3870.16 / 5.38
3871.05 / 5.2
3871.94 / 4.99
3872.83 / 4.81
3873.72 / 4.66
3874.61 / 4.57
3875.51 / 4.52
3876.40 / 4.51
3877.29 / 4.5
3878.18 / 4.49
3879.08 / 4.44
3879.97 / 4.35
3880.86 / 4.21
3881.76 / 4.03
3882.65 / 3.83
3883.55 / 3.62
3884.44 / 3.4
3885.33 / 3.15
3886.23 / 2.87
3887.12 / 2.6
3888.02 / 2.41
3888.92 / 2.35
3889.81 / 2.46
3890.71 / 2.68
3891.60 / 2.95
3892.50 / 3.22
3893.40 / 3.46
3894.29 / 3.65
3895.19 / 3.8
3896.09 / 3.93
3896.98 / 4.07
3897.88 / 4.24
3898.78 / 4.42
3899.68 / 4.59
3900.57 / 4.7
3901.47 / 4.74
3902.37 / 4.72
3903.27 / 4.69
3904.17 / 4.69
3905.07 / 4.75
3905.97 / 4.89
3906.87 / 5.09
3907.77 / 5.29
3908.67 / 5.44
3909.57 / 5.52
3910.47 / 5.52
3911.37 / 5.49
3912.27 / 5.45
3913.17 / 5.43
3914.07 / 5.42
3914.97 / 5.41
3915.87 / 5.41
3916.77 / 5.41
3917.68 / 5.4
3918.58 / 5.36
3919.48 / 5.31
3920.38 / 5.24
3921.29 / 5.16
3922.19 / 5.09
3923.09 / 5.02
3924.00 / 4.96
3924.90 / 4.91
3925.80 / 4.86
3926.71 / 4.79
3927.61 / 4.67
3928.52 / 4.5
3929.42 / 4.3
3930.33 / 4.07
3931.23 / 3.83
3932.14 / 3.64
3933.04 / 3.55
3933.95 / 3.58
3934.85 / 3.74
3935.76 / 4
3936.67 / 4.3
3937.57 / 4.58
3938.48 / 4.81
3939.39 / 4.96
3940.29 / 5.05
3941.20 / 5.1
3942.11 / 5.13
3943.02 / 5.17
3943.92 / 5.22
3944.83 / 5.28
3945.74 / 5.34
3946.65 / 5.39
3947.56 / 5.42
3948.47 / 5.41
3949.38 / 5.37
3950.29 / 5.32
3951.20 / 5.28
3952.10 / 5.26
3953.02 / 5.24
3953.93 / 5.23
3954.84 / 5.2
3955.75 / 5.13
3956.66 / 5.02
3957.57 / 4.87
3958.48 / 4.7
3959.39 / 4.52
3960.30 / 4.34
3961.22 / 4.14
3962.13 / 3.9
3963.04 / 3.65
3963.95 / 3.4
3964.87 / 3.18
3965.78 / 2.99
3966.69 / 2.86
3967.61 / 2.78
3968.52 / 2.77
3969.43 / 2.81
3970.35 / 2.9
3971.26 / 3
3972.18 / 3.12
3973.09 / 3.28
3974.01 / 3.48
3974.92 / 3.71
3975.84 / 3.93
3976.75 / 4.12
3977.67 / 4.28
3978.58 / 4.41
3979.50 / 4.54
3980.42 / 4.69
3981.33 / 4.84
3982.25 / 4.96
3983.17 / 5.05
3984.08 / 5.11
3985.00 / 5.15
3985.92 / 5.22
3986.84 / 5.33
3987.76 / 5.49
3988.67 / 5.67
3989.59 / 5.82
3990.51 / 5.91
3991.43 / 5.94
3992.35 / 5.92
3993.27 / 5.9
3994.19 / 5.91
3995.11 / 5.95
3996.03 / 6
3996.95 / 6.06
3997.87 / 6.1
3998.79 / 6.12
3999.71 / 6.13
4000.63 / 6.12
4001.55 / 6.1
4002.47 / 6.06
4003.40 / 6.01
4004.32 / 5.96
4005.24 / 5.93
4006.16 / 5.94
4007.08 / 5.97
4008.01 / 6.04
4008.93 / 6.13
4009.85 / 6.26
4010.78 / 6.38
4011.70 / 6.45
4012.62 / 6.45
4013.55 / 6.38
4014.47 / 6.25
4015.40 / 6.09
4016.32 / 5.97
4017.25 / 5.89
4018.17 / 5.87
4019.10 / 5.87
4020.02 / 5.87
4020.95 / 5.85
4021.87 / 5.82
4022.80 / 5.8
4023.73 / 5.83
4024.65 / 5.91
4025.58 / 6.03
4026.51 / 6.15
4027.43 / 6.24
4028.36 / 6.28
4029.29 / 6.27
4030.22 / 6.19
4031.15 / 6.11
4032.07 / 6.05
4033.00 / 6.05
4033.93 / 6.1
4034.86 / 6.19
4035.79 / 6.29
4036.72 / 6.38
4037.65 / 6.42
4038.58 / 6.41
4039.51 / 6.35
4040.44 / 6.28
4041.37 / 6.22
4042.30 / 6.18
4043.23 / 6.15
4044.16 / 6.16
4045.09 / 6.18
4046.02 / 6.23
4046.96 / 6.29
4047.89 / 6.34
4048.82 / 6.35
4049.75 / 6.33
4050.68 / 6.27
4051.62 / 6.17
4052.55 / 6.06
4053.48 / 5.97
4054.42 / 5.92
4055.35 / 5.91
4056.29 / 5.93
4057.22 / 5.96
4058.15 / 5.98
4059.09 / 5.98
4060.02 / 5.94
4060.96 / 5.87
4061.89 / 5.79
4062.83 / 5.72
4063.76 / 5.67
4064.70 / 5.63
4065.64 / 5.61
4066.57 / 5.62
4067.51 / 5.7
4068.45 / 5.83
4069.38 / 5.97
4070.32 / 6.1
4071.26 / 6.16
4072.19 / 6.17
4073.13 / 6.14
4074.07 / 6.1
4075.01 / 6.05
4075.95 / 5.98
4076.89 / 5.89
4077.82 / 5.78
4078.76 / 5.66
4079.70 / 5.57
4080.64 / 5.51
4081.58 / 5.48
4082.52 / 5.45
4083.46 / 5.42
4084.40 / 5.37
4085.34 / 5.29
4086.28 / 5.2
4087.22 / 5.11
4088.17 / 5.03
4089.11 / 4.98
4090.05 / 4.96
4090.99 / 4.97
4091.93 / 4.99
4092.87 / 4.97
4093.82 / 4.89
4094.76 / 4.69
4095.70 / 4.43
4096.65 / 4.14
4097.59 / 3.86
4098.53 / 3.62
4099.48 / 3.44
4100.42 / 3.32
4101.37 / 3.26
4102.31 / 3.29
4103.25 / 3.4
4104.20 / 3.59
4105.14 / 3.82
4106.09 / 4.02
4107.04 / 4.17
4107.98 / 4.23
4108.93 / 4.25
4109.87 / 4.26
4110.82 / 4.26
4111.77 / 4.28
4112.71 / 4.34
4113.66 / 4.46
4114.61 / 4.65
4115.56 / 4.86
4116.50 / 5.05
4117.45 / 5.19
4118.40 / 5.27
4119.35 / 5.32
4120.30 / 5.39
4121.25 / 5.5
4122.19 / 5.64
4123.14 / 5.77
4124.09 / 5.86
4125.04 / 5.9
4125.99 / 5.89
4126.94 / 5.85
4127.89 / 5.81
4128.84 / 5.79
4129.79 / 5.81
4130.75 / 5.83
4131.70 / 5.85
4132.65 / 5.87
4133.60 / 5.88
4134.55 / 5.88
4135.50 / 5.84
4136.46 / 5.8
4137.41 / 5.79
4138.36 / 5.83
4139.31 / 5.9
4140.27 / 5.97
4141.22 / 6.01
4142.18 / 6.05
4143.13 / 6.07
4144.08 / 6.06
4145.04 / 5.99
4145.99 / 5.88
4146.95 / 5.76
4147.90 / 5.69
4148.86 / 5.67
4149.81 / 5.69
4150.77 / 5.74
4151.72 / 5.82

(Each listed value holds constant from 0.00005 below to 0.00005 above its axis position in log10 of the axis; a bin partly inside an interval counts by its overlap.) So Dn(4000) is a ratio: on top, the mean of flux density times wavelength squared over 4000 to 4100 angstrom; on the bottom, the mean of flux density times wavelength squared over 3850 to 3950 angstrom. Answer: 1.34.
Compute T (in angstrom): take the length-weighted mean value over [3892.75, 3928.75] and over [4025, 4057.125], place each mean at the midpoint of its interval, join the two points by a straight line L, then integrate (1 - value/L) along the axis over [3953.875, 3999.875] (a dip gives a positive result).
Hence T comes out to 7.9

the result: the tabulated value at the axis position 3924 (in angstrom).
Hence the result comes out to 4.96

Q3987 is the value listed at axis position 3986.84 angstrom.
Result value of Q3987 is 5.33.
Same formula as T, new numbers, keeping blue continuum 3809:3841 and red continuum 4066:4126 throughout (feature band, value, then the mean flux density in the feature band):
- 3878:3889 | 1.36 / 3.53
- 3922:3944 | -1.44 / 4.54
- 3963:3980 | 3.85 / 3.43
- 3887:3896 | 2.35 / 3.01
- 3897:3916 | -4.02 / 5.02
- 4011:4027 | -4.79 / 6.04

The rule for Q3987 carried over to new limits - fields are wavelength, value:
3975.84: 3.93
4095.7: 4.43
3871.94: 4.99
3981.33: 4.84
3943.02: 5.17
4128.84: 5.79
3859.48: 5.21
